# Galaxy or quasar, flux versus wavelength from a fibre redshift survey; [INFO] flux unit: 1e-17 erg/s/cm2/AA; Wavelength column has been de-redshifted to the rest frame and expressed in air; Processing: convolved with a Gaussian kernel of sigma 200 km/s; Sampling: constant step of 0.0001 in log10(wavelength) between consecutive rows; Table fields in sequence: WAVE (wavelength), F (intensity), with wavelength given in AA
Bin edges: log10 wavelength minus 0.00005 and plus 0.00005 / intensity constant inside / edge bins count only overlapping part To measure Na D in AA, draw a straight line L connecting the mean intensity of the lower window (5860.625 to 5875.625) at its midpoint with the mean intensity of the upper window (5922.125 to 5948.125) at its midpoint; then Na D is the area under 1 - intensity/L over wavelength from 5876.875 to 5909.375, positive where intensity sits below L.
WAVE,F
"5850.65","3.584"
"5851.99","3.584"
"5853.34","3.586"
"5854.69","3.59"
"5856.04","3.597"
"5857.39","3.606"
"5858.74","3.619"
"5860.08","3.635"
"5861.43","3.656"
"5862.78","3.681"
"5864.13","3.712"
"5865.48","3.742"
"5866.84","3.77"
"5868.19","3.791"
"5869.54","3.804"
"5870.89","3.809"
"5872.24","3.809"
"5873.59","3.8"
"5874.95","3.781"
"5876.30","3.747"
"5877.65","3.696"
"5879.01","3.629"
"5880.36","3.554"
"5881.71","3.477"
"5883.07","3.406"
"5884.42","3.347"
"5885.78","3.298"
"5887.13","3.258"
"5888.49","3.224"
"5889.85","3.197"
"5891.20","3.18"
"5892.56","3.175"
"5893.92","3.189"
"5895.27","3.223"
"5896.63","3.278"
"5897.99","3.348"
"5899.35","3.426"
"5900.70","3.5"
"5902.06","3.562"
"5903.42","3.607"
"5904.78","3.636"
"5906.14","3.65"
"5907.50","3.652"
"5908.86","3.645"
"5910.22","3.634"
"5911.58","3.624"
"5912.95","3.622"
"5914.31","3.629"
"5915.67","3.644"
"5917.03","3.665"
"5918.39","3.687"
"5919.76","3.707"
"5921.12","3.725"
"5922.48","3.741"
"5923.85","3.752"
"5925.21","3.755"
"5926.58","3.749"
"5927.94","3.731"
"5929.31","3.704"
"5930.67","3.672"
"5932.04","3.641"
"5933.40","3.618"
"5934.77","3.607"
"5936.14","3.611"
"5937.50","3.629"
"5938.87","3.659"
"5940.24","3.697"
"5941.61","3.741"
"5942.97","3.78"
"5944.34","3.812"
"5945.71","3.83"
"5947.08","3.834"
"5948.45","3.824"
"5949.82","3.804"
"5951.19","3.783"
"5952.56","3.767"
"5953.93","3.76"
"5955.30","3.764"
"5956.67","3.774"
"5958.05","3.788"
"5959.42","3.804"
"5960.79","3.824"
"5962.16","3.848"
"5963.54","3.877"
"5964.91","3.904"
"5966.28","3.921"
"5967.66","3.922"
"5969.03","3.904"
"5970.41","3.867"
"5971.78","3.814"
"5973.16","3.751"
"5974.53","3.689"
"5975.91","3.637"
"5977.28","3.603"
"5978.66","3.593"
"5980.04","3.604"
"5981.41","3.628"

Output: 2.8 AA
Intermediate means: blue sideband 3.76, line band 3.42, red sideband 3.71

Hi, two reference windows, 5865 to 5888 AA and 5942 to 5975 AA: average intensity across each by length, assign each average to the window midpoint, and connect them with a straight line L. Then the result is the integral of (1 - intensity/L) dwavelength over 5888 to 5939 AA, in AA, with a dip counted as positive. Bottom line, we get 2.1 AA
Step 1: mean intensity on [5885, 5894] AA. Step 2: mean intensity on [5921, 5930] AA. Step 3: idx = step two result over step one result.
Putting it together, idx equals 1.16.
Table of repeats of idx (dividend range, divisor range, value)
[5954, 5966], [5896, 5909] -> 1.08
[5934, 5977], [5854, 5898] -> 1.07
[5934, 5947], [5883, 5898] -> 1.14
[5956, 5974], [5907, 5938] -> 1.05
